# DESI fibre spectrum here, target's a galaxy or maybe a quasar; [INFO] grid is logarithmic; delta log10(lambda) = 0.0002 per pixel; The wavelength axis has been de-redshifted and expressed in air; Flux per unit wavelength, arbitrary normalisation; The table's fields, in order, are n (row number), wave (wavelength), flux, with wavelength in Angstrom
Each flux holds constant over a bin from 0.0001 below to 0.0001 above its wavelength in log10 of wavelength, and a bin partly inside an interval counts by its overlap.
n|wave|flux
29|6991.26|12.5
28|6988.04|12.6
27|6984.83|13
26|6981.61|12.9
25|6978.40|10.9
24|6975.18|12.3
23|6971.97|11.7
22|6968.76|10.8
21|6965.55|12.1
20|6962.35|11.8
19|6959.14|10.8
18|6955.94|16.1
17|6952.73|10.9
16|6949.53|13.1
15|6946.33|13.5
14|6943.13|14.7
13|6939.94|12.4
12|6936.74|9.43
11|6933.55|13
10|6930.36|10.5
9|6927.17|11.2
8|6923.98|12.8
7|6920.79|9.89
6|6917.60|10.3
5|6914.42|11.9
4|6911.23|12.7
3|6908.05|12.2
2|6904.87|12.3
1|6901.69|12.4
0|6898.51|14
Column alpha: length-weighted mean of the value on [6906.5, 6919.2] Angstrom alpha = 11.8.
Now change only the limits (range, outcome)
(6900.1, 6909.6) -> 12.3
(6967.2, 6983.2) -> 11.7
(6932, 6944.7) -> 12.4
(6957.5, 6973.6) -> 11.5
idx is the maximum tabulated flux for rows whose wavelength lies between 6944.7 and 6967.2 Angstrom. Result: 16.1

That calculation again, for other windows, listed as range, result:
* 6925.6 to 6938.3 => 13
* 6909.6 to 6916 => 12.7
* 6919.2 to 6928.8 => 12.8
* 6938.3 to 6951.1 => 14.7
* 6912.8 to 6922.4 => 11.9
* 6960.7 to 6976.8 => 12.3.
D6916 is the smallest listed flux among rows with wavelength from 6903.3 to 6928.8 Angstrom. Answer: 9.89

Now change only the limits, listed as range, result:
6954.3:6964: 10.8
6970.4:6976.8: 11.7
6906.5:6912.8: 12.2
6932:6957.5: 9.43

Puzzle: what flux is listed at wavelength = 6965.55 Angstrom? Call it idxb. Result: 12.1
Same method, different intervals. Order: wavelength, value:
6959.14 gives 10.8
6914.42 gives 11.9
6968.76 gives 10.8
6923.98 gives 12.8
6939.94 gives 12.4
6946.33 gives 13.5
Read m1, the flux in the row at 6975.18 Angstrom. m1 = 12.3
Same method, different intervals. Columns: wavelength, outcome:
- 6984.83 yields 13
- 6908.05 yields 12.2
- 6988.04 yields 12.6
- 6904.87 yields 12.3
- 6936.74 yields 9.43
